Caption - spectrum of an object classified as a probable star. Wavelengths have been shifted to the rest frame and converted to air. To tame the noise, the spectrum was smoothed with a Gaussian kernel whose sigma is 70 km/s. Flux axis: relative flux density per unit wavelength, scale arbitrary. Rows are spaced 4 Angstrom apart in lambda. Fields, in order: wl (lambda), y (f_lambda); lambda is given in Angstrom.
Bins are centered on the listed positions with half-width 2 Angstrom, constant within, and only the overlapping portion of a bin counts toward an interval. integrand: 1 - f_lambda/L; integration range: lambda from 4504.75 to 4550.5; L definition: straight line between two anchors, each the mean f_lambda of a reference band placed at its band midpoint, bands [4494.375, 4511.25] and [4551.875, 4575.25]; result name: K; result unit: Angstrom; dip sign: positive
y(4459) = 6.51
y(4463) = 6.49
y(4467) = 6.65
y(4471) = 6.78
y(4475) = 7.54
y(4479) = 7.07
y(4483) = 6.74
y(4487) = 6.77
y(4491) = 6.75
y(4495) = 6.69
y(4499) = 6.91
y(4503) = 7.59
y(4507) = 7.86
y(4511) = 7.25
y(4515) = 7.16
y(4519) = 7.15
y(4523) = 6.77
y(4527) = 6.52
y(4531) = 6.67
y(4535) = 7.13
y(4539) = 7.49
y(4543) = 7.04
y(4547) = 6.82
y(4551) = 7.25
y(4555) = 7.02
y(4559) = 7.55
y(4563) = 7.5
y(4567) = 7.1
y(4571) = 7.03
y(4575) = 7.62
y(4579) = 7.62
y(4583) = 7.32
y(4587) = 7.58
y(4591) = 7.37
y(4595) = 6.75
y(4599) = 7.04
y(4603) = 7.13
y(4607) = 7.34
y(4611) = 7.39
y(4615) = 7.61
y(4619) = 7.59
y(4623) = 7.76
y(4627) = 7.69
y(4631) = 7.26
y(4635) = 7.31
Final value 1.3 Angstrom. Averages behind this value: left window 7.31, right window 7.28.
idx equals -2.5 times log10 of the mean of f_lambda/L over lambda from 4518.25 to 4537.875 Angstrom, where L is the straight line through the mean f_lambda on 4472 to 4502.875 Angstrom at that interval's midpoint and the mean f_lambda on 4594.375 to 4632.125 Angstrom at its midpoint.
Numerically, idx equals 0.04 mag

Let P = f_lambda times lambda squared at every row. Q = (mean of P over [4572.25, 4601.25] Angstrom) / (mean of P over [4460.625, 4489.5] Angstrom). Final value 1.1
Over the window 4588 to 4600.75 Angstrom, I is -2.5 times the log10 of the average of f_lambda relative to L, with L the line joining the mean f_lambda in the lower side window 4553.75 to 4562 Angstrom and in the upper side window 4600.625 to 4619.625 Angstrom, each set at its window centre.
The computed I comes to 0.04 mag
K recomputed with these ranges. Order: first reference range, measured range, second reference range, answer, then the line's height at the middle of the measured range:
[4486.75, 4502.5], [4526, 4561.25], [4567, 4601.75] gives 0.07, 7.09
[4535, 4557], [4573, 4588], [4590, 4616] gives -0.74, 7.18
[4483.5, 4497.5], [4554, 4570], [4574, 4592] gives 0.08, 7.33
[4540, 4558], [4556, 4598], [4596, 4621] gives -0.76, 7.2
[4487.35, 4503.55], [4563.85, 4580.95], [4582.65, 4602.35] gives -0.51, 7.14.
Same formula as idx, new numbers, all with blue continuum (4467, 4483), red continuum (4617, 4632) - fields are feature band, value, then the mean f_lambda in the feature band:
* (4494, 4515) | -0.02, 7.28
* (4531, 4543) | 0.02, 7.16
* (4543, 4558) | 0.04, 7.07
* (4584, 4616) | 0.03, 7.27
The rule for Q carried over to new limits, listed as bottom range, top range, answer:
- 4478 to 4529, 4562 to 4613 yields 1.08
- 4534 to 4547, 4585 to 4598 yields 1.03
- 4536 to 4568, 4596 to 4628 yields 1.05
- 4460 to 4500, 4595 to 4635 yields 1.15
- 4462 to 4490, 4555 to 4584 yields 1.12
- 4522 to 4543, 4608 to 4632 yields 1.13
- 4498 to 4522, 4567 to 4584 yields 1.04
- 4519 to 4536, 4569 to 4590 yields 1.12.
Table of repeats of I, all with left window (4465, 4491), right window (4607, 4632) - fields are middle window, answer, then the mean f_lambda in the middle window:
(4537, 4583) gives 0.00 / 7.28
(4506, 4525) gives -0.02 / 7.21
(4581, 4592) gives 0.00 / 7.43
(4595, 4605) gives 0.07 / 7.02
